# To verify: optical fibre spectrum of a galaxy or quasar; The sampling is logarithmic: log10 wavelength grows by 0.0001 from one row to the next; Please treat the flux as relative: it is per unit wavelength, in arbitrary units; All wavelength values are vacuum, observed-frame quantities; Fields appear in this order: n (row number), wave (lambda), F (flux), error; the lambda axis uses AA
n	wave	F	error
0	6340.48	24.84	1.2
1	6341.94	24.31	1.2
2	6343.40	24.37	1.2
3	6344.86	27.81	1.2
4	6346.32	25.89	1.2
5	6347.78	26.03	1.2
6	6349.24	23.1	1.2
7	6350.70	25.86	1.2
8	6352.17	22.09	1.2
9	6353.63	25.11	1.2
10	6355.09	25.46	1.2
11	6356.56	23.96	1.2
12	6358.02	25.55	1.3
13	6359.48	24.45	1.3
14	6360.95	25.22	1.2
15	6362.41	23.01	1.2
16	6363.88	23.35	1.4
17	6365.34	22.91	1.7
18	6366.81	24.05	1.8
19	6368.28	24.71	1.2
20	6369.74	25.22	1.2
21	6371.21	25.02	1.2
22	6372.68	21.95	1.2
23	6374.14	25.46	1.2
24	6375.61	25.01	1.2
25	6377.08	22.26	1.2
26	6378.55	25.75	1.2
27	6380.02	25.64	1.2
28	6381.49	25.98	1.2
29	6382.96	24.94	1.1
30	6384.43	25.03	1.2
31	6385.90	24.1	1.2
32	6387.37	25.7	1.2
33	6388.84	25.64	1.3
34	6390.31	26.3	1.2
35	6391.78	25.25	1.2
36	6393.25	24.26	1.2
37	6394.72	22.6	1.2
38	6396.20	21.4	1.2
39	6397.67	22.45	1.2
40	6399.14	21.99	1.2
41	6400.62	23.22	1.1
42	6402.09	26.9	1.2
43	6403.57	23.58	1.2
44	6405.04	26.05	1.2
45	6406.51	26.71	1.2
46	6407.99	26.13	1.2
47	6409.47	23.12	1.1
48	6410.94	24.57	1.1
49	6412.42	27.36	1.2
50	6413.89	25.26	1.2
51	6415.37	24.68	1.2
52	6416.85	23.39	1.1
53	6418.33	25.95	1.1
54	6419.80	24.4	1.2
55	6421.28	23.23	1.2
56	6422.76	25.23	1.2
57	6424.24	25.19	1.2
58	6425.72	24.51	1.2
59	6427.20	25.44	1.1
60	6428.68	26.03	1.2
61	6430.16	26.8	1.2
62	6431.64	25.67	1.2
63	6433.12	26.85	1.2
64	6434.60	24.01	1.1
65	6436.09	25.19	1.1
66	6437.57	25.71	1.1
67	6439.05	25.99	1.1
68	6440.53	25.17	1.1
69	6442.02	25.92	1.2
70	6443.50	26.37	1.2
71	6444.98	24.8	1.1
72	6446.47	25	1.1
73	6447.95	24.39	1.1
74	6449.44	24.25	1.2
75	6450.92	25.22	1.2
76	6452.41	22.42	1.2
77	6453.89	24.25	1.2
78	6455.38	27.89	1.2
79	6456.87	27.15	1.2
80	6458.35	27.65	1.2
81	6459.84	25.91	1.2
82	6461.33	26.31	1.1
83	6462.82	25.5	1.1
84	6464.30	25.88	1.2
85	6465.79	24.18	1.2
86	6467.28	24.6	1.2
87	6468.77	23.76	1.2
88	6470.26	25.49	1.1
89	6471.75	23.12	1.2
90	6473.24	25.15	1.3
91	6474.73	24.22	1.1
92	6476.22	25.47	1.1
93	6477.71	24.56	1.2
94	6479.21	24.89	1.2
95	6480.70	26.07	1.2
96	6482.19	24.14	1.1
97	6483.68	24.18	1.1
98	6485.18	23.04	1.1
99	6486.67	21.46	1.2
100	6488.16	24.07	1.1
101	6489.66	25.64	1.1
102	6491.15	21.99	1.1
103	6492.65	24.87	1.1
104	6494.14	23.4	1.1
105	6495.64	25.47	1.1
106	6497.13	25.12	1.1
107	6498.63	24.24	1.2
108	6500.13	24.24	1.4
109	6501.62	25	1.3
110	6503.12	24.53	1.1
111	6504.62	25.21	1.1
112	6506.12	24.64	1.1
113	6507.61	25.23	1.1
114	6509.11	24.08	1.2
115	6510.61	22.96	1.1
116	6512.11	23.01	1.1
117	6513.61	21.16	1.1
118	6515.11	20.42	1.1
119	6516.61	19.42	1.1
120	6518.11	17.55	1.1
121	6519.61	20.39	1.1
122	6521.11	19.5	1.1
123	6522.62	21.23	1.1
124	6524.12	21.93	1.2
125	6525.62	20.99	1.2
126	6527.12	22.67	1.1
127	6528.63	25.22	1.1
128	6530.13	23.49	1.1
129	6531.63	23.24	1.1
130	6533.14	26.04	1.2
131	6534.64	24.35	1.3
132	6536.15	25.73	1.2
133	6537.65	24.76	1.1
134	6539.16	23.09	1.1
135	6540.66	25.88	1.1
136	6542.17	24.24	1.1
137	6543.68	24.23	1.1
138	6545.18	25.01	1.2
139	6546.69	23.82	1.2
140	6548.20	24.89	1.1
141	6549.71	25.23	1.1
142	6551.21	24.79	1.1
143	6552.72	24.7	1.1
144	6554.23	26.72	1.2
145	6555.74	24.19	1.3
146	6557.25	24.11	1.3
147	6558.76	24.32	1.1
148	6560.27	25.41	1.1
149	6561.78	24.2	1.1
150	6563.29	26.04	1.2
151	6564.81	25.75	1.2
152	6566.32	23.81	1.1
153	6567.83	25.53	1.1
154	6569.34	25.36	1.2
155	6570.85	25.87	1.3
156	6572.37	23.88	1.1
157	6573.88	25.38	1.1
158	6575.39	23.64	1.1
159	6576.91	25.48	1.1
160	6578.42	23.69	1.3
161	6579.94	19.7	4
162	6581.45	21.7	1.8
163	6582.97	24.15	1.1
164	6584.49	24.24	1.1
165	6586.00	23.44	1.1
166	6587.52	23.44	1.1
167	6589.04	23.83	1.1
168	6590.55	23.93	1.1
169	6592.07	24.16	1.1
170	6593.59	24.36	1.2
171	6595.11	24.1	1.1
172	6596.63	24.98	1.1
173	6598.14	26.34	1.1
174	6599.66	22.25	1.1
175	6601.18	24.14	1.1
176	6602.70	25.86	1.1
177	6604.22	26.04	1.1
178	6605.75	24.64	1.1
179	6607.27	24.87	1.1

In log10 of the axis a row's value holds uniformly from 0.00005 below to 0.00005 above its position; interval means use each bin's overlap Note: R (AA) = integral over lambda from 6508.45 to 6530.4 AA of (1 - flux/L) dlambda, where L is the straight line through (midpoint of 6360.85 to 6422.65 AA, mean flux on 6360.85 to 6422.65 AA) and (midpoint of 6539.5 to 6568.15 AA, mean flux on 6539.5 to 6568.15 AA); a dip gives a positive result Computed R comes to 2.9 AA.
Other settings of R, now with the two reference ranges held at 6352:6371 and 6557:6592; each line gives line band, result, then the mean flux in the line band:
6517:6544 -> 1.4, 23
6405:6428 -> -0.7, 25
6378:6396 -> -0.5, 25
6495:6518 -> 0.7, 23.5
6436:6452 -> -0.6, 25.2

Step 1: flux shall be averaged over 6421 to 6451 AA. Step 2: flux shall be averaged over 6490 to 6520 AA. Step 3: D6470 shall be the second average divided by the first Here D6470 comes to 0.92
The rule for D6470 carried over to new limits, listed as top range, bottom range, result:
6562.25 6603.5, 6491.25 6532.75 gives 1.06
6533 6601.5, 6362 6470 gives 0.98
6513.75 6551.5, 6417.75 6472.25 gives 0.91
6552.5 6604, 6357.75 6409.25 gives 1.00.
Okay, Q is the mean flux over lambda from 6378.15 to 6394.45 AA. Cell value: 25.2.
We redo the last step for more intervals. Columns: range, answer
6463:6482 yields 24.8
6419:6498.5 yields 25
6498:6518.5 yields 23.1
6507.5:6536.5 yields 22.3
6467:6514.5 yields 24.2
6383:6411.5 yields 24.5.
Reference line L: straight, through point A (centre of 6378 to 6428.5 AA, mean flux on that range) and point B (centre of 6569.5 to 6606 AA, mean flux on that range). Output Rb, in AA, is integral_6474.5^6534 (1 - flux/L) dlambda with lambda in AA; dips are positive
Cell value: 2.6 AA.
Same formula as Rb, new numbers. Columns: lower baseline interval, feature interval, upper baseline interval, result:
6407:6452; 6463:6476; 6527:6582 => 0.2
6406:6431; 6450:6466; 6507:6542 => -1.0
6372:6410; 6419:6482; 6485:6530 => -4.0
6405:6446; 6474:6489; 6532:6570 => 0.5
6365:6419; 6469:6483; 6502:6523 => -1.1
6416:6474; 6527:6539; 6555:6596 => 0.0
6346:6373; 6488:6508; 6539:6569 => 0.1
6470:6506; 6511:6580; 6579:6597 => 0.3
